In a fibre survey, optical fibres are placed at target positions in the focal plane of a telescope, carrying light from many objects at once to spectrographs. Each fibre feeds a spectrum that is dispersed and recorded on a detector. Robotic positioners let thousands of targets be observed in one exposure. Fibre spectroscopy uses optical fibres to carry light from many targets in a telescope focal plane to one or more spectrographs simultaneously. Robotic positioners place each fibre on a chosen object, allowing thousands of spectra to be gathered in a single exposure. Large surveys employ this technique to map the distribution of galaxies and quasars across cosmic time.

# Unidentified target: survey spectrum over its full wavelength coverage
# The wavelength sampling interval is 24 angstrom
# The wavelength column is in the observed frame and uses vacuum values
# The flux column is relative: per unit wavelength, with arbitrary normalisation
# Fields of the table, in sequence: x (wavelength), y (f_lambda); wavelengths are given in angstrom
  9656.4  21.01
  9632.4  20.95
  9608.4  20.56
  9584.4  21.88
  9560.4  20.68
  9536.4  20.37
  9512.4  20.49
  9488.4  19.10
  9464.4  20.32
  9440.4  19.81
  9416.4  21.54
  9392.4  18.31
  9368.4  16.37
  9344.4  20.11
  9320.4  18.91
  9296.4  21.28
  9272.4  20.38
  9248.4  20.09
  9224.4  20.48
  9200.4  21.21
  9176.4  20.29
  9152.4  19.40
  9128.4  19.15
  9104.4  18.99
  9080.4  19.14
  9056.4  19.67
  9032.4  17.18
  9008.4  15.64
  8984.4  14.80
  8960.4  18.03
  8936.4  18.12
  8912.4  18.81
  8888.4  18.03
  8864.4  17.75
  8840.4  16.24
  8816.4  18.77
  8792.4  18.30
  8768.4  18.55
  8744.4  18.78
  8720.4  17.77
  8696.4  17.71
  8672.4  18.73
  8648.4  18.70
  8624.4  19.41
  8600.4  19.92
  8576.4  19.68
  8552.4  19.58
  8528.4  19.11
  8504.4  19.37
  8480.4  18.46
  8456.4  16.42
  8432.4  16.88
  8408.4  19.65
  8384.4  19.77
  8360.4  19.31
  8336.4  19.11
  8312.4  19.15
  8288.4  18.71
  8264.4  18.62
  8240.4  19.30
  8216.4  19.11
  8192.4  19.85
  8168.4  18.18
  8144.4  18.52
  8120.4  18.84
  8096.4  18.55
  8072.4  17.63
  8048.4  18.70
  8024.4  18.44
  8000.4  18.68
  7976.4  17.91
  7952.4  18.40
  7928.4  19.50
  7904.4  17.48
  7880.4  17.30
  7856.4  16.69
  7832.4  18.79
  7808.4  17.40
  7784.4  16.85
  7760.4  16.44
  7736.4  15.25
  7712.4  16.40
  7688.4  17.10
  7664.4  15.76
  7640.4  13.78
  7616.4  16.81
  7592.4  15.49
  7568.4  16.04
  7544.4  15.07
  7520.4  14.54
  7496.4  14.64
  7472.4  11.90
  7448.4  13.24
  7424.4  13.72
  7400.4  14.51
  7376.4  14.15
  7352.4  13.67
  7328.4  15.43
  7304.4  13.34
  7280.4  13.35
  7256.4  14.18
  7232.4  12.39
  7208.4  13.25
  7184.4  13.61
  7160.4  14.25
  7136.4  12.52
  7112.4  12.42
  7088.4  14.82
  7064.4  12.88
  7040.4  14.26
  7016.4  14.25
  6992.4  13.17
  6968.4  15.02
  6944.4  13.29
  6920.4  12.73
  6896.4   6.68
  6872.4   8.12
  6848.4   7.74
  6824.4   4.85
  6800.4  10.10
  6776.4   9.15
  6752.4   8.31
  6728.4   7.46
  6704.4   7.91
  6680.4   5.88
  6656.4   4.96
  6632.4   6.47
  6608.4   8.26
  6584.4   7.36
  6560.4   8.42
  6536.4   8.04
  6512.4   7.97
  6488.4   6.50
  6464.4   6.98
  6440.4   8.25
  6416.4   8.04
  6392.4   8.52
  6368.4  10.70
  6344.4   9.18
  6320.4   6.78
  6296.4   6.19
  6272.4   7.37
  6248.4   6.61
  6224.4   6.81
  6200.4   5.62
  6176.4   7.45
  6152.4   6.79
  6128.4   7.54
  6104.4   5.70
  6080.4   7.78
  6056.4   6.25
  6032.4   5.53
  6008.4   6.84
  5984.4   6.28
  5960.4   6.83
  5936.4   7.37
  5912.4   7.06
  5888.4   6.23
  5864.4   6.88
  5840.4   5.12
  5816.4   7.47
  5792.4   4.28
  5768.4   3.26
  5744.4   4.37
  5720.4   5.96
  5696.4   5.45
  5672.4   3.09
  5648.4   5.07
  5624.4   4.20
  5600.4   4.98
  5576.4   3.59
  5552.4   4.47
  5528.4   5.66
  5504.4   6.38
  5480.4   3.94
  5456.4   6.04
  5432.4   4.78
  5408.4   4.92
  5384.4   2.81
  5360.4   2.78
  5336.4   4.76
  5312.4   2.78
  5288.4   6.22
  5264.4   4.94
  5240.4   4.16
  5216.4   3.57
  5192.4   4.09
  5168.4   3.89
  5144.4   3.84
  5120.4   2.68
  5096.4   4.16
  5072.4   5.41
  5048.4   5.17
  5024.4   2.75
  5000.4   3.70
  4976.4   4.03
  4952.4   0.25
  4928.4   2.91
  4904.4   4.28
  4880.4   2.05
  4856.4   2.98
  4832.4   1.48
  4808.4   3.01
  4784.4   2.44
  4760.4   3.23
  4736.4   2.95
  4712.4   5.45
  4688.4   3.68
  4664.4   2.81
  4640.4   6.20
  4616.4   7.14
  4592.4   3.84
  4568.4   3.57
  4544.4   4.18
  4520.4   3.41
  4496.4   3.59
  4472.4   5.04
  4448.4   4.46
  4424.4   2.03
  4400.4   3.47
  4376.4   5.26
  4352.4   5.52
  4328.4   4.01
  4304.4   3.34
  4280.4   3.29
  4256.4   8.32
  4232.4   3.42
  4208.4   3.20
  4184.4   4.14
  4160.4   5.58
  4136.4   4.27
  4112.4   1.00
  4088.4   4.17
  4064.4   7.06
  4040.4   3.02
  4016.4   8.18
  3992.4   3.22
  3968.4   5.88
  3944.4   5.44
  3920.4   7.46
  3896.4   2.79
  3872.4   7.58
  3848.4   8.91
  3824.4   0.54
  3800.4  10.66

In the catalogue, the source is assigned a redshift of 0.735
